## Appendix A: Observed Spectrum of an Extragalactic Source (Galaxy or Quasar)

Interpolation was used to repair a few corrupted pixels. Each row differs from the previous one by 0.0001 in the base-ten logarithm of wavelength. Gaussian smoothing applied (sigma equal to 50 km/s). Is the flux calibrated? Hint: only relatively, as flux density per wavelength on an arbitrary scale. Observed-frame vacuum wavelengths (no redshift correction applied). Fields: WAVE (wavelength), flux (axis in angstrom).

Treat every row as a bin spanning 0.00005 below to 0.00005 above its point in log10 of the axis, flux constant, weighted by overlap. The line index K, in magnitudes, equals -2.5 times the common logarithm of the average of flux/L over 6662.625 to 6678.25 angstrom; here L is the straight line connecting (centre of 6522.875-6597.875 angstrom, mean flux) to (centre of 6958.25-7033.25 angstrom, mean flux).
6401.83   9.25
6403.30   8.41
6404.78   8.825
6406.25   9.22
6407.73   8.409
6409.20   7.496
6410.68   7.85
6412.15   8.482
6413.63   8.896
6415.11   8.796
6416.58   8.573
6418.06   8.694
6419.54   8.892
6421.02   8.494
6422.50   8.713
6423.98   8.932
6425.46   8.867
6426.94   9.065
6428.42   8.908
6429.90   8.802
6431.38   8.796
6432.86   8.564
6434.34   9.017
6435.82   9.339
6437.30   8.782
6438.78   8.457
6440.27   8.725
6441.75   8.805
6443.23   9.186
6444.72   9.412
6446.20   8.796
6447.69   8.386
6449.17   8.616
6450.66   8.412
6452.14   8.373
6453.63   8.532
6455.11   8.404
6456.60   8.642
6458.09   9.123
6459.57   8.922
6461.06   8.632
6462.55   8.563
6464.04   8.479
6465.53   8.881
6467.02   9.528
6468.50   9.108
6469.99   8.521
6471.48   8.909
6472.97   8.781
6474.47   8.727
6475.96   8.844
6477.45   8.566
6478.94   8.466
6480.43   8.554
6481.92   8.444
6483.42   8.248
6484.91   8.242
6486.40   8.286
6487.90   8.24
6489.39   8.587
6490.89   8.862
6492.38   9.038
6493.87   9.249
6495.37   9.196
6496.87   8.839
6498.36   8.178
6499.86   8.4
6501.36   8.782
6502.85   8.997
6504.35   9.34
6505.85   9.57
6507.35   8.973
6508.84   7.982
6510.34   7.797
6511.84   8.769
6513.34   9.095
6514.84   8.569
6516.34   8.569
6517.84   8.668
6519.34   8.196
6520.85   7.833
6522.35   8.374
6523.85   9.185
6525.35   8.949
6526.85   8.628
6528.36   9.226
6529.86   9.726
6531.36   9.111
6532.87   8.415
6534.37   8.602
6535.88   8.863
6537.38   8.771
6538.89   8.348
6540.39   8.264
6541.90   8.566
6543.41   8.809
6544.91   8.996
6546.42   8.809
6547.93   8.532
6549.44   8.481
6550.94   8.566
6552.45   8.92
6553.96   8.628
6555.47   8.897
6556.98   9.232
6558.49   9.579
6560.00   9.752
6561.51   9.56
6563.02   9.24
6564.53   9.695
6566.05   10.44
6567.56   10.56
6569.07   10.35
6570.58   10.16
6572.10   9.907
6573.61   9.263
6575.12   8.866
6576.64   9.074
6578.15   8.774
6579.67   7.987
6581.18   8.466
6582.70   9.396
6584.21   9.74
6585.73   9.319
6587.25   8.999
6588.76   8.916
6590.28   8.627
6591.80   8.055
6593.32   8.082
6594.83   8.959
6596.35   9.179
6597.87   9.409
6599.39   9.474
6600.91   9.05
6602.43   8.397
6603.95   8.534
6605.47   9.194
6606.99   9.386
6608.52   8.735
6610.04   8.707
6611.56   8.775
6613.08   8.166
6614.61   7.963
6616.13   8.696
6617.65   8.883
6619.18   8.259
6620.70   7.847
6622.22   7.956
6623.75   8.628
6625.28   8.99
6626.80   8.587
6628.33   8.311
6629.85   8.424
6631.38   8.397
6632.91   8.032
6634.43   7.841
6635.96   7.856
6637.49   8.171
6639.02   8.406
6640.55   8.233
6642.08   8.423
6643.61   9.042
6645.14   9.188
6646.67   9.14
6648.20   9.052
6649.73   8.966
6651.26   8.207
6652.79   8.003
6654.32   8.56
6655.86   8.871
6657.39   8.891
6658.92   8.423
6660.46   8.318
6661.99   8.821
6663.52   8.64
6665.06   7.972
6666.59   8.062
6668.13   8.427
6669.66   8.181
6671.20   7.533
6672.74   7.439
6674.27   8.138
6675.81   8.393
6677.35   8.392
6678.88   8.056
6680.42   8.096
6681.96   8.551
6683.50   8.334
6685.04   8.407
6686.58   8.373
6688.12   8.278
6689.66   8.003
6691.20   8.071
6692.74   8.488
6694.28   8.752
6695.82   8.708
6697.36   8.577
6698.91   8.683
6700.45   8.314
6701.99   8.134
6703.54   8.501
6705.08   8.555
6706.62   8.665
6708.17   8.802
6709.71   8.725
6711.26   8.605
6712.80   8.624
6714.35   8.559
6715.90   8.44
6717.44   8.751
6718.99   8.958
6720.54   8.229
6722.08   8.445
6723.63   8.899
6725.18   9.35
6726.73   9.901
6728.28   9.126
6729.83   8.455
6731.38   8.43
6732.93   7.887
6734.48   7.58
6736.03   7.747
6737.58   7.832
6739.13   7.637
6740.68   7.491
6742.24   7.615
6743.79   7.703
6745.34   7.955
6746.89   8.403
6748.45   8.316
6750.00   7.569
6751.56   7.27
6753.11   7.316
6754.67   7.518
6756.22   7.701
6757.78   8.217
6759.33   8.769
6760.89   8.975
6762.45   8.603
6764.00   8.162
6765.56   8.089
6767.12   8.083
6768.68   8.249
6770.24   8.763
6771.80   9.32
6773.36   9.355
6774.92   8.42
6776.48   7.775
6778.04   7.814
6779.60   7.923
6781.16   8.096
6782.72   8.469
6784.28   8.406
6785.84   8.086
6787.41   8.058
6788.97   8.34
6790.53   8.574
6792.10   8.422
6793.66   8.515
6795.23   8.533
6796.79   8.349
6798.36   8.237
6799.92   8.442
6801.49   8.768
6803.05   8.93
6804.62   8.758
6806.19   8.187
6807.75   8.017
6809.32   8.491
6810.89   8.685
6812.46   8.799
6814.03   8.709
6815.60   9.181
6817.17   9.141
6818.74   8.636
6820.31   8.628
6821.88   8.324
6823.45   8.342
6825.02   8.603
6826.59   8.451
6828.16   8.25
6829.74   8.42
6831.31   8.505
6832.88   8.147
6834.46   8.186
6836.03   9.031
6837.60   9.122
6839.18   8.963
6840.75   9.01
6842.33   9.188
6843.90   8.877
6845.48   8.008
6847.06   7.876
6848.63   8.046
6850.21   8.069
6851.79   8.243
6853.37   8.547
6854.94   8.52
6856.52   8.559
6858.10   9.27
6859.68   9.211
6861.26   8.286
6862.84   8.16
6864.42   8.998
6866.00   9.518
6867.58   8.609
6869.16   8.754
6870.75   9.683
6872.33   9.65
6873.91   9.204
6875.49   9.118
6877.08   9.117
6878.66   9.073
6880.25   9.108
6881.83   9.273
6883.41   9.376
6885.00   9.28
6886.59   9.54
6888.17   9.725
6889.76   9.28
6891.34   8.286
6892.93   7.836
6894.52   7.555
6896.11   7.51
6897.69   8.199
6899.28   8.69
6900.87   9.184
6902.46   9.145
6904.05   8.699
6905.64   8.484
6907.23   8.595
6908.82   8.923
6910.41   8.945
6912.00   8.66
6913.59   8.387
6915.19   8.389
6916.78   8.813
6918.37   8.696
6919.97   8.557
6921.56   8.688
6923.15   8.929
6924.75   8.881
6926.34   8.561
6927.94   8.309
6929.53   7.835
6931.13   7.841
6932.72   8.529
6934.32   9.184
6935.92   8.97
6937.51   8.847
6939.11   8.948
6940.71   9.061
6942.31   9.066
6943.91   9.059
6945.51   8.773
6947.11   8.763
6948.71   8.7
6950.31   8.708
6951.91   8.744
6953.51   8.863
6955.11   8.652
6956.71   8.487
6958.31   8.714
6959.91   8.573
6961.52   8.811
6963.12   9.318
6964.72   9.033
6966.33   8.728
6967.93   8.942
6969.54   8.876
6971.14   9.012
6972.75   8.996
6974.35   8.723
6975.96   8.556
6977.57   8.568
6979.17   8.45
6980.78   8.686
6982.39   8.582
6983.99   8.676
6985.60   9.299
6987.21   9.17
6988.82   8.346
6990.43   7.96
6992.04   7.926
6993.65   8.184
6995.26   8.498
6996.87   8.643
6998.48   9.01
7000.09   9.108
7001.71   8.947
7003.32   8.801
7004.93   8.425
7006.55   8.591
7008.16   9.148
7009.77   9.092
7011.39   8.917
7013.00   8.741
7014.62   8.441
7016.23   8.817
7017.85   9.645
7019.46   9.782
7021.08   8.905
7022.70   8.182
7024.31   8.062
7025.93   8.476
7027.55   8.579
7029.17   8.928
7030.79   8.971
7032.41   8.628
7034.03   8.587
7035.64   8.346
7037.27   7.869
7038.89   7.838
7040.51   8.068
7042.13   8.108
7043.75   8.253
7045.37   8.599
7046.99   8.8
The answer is 0.11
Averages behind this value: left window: 9.05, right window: 8.75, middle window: 8.13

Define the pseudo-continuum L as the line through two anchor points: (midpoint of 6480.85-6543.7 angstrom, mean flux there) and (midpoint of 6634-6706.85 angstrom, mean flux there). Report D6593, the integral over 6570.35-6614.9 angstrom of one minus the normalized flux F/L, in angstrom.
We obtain -2.0 angstrom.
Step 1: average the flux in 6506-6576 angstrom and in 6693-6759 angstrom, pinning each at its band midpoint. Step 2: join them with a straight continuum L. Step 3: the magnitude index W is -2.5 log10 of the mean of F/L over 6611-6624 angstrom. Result 0.05 mag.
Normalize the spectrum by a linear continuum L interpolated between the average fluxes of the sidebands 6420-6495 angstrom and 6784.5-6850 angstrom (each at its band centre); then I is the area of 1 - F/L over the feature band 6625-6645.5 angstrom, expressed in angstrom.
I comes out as 0.6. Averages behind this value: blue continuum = 8.74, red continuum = 8.53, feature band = 8.39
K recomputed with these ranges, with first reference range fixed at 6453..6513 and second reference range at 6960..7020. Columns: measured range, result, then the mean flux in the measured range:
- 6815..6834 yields 0.03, 8.54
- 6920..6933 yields 0.04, 8.46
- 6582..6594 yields -0.02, 8.89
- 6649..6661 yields 0.03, 8.53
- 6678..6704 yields 0.05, 8.37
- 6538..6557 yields 0.01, 8.68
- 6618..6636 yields 0.06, 8.29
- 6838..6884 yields -0.01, 8.84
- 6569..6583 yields -0.05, 9.16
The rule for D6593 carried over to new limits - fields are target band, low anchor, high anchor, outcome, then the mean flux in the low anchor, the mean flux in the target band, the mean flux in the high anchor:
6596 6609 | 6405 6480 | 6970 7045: -0.5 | 8.73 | 9.04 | 8.64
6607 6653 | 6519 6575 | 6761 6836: 2.0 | 9.07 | 8.48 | 8.46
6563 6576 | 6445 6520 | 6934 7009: -1.7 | 8.68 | 9.85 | 8.77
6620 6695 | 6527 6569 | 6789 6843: 4.3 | 9.07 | 8.37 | 8.6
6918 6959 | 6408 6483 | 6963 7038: 0.1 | 8.71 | 8.71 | 8.72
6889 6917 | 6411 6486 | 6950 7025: 0.7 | 8.73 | 8.53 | 8.75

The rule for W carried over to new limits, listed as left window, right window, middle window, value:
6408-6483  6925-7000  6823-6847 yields 0.015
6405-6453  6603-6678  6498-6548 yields -0.014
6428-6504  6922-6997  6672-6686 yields 0.066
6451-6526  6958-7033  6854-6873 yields -0.024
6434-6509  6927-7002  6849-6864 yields 0.023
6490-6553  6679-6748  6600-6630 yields -0.001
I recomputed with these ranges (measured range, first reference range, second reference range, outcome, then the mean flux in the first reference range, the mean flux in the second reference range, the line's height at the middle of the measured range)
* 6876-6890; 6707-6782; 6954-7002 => -1.2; 8.3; 8.71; 8.55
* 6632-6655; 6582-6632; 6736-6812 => 0.4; 8.73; 8.23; 8.62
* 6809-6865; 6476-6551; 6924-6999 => 0.6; 8.68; 8.7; 8.7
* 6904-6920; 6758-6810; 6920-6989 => 0.0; 8.42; 8.76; 8.67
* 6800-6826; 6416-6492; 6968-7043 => 0.1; 8.72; 8.66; 8.68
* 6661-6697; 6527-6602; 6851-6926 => 2.8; 9.07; 8.81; 8.98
